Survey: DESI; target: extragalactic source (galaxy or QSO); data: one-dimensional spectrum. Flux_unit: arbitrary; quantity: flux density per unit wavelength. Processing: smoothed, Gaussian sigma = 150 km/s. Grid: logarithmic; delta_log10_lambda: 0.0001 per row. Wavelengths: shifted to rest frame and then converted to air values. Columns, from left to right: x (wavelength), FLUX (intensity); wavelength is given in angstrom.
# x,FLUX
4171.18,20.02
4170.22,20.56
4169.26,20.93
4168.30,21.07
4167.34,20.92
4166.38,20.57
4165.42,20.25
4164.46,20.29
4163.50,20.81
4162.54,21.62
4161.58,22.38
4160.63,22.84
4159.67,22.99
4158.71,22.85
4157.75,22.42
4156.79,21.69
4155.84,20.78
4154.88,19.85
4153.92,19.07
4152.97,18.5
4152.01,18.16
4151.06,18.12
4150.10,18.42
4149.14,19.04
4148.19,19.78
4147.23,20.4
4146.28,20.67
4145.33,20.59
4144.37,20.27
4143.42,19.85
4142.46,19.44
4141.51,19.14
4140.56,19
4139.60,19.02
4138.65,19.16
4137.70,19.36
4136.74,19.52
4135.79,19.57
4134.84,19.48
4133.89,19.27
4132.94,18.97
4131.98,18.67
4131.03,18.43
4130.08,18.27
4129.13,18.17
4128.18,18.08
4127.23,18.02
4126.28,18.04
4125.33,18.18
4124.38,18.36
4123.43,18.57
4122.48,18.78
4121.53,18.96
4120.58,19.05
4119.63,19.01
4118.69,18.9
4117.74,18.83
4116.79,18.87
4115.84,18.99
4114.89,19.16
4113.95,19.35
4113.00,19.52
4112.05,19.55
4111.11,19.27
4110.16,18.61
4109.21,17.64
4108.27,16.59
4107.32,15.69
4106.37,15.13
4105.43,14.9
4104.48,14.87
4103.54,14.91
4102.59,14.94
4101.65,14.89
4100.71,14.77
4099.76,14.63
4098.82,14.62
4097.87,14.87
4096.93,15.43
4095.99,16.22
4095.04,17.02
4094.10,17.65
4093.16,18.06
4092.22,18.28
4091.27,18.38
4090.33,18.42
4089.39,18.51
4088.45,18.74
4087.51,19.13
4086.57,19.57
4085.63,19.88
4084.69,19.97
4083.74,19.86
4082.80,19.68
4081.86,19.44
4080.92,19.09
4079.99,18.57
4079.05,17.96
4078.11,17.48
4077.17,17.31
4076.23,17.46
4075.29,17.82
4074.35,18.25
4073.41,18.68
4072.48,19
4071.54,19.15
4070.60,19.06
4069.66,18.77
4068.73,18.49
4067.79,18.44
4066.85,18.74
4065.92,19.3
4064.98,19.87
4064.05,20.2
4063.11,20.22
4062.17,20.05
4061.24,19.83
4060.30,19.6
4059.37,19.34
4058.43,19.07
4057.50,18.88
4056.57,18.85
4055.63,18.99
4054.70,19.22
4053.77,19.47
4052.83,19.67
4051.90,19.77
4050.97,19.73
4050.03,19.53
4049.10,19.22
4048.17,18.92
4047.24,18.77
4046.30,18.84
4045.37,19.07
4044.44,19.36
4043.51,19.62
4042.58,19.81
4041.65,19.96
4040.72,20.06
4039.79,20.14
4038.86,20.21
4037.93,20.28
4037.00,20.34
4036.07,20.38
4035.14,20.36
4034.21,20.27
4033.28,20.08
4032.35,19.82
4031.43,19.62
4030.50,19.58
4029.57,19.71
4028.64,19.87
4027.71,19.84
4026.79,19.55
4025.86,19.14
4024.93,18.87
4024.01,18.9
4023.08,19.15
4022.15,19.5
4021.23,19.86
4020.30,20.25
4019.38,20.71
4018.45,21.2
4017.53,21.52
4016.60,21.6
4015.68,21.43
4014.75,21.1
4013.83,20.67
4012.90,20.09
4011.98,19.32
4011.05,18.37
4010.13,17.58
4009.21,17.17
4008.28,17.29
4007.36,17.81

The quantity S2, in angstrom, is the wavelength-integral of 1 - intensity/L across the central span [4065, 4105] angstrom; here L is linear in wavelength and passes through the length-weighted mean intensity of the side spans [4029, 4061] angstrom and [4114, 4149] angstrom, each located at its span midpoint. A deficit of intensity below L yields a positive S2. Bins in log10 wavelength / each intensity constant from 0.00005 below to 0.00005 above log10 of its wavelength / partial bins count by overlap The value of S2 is 3.27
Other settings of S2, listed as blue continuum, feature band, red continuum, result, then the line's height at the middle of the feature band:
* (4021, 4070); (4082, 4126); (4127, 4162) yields 4.3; 19.7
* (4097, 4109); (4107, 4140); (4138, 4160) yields -2.8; 17.3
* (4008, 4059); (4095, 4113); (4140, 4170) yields 3.6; 20.1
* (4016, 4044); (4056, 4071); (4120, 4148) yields 0.3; 19.7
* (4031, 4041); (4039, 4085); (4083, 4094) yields 0.9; 19.6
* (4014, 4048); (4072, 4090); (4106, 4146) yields 0.5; 19.3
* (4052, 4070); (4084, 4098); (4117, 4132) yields 0.6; 19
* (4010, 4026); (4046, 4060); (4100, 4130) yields 0.0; 19.2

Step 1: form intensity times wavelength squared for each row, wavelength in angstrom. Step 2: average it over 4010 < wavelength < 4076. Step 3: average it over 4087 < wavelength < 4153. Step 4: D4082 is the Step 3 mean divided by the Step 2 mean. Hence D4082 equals 1.0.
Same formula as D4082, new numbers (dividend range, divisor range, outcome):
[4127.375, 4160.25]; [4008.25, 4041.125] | 1.05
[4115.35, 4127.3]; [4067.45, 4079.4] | 1.05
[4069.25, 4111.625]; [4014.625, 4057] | 0.91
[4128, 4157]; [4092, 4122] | 1.14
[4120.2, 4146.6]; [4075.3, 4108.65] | 1.13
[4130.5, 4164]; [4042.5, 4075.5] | 1.09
